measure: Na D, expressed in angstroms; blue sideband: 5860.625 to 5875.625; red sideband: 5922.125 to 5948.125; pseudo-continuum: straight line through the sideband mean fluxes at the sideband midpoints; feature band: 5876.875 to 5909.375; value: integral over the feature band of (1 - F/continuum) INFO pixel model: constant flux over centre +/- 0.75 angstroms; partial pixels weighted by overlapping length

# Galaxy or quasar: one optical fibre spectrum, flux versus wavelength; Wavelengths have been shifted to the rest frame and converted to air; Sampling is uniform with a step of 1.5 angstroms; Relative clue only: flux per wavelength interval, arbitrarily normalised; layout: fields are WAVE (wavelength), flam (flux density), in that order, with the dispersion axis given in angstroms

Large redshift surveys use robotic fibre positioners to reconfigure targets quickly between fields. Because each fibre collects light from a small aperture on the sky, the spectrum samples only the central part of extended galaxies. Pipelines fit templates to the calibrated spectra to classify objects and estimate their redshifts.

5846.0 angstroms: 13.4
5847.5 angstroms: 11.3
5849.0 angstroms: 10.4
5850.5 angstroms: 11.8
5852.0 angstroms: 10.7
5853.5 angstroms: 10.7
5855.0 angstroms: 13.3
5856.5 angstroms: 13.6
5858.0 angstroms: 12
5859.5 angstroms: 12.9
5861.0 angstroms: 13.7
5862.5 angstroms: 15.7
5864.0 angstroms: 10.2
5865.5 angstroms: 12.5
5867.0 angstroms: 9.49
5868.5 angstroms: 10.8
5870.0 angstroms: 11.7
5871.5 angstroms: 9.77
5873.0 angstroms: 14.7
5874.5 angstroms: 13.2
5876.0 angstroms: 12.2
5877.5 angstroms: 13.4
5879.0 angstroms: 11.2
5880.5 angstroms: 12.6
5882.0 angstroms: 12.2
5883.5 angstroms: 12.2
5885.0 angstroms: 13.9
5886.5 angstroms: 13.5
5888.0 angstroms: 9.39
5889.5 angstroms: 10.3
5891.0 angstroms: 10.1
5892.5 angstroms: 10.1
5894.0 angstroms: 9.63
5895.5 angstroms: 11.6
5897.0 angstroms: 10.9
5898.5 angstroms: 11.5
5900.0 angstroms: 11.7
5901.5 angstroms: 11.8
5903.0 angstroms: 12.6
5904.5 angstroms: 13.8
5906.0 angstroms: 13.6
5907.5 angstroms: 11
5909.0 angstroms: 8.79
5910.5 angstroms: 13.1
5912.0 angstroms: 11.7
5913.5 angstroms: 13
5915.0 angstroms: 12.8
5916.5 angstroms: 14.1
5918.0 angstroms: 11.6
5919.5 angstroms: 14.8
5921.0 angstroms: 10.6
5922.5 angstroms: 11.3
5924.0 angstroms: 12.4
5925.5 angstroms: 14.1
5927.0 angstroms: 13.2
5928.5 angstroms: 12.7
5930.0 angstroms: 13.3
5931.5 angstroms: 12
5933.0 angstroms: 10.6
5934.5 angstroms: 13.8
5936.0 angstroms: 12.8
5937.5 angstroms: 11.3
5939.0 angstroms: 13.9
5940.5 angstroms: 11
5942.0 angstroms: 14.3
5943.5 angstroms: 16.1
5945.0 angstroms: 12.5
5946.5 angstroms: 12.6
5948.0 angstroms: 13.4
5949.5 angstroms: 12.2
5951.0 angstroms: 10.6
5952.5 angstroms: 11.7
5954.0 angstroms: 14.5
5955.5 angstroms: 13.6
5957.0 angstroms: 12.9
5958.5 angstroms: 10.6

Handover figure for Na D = 2.0 angstroms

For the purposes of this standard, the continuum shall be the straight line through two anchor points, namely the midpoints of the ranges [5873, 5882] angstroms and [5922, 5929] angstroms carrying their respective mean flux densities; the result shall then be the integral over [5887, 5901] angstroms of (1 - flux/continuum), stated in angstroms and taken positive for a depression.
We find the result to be 2.3 angstroms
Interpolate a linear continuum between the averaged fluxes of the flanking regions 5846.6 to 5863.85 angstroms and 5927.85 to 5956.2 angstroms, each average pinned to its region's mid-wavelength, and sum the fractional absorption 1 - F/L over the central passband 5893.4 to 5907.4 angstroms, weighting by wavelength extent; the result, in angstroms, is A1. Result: 0.7 angstroms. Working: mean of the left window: 12.3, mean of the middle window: 11.9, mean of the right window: 12.8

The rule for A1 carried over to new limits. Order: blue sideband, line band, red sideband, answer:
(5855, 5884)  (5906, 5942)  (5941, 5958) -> 1.2 angstroms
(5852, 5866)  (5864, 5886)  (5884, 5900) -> -0.4 angstroms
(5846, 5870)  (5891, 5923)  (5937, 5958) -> 1.6 angstroms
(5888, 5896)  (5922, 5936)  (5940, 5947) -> -0.1 angstroms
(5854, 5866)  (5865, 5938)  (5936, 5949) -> 5.6 angstroms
